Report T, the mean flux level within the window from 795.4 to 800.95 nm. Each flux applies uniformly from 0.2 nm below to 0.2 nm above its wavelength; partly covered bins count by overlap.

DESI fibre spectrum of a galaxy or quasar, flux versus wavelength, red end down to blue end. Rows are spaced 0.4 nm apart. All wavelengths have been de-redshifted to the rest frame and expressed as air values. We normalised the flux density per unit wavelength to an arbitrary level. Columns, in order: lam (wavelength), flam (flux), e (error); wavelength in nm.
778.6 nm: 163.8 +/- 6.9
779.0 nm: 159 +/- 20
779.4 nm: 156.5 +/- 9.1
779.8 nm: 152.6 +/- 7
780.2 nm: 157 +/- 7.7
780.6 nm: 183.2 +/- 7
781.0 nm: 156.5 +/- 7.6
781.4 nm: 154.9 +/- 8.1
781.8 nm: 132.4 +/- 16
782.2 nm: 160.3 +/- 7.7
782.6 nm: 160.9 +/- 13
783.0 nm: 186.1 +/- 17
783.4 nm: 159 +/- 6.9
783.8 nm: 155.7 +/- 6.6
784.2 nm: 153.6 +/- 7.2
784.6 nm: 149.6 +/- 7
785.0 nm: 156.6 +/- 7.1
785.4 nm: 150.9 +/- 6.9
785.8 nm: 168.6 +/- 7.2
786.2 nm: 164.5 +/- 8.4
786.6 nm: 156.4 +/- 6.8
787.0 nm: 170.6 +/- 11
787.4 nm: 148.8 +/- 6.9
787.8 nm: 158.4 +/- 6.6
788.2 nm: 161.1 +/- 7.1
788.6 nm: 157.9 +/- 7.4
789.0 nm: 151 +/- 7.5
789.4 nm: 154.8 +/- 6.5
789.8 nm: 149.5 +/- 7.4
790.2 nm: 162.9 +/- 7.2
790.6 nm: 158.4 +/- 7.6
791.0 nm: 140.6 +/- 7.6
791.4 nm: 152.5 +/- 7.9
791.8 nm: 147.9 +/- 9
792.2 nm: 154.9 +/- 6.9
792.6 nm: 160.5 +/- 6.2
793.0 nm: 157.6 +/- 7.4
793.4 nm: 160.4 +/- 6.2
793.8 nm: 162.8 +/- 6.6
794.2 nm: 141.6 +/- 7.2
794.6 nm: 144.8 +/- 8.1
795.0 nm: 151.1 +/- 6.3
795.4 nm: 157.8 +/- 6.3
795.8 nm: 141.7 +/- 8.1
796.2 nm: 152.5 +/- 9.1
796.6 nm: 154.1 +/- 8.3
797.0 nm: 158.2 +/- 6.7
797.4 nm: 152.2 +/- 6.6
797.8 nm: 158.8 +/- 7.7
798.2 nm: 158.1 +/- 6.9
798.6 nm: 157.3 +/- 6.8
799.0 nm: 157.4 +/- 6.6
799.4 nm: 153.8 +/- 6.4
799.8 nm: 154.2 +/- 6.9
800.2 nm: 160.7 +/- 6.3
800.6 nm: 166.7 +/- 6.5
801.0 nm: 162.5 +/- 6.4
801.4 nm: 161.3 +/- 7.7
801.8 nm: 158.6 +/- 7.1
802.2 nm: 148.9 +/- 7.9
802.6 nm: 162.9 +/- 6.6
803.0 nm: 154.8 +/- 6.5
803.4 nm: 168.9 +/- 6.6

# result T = 156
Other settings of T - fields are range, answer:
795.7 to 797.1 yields 152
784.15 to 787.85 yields 158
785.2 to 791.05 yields 157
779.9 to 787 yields 159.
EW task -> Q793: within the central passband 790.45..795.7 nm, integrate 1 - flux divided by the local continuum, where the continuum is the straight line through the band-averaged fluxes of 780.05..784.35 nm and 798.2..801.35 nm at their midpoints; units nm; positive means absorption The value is 0.215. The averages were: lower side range 160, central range 153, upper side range 159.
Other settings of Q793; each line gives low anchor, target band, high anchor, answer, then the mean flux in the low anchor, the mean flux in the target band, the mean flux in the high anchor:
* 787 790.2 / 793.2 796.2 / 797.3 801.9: 0.11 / 156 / 152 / 159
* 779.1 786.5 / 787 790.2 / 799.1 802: 0.06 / 159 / 156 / 160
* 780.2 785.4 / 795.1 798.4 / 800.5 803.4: 0.11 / 159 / 154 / 160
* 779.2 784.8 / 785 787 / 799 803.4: -0.03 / 158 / 161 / 159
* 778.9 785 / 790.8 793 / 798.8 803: 0.09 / 158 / 152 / 159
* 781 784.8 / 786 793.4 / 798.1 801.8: 0.08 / 157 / 156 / 159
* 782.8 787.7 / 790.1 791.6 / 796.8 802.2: 0.06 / 160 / 153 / 158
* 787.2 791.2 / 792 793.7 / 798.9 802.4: -0.03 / 154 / 159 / 158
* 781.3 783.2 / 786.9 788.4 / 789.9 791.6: -0.03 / 159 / 159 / 153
